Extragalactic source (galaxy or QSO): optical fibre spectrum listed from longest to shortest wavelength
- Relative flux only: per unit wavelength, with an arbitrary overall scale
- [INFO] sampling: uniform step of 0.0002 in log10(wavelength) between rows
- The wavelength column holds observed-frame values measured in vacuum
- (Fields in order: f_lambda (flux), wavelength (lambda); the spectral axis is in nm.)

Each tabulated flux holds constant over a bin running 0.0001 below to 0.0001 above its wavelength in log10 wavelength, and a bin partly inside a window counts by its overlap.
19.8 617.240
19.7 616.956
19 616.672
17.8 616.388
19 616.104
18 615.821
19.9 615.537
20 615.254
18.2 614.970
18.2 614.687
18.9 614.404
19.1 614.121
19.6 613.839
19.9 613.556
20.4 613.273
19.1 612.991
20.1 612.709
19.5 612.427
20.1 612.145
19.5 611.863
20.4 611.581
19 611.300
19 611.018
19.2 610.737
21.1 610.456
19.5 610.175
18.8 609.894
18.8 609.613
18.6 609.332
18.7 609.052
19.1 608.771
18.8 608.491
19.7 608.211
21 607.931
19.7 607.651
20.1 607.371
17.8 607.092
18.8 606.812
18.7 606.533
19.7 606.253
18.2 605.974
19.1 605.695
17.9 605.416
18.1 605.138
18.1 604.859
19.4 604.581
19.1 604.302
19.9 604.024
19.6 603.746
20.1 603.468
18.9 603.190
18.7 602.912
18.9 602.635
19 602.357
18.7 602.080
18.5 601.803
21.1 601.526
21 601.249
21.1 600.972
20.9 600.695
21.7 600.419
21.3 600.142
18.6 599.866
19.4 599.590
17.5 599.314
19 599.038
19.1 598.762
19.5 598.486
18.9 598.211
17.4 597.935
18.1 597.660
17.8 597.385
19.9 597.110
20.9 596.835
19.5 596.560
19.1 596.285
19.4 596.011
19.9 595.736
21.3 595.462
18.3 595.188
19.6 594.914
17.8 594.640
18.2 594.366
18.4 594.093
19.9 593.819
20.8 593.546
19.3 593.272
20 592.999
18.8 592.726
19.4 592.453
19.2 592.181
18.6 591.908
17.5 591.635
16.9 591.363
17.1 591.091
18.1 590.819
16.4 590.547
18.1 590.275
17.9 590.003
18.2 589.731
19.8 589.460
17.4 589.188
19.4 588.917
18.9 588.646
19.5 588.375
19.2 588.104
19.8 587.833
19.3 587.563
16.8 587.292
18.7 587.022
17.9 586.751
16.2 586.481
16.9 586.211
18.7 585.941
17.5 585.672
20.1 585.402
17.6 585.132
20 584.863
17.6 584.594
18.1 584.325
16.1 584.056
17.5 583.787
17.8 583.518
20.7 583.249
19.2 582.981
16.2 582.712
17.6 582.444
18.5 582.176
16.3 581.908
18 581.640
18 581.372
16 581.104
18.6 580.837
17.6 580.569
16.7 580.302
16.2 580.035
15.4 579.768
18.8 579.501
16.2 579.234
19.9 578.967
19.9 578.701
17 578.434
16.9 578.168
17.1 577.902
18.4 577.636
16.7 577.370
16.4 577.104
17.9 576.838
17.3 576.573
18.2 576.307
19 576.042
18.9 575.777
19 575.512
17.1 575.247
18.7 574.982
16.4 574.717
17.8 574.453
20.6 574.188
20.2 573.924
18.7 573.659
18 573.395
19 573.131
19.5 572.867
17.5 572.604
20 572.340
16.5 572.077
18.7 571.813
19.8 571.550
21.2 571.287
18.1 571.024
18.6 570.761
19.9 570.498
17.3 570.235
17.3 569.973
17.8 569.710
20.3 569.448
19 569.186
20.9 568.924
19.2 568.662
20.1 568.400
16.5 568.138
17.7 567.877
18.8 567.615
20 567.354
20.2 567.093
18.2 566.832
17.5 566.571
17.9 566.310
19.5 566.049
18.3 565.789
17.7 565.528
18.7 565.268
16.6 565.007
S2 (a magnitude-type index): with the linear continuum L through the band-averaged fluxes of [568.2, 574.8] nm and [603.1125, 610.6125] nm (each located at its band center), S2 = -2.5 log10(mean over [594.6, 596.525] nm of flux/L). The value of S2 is -0.02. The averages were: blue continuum 18.9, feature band 19.4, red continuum 19.2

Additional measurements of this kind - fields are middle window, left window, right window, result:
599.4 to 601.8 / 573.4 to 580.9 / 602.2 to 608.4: -0.09 mag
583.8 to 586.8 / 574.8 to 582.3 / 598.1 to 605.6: 0.02 mag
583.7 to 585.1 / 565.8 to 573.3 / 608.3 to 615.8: 0.07 mag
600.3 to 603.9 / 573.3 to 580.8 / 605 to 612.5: -0.05 mag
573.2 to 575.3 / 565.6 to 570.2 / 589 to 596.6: 0.01 mag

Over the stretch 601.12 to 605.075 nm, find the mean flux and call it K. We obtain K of 19.3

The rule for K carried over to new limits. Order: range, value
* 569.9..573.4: 18.7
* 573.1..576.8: 18.5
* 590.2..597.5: 18.9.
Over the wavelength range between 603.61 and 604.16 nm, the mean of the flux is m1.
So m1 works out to 19.8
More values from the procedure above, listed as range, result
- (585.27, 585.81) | 18.8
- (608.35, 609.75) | 18.8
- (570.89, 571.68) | 19.7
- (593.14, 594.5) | 19.3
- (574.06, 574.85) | 18.2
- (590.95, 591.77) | 17.2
